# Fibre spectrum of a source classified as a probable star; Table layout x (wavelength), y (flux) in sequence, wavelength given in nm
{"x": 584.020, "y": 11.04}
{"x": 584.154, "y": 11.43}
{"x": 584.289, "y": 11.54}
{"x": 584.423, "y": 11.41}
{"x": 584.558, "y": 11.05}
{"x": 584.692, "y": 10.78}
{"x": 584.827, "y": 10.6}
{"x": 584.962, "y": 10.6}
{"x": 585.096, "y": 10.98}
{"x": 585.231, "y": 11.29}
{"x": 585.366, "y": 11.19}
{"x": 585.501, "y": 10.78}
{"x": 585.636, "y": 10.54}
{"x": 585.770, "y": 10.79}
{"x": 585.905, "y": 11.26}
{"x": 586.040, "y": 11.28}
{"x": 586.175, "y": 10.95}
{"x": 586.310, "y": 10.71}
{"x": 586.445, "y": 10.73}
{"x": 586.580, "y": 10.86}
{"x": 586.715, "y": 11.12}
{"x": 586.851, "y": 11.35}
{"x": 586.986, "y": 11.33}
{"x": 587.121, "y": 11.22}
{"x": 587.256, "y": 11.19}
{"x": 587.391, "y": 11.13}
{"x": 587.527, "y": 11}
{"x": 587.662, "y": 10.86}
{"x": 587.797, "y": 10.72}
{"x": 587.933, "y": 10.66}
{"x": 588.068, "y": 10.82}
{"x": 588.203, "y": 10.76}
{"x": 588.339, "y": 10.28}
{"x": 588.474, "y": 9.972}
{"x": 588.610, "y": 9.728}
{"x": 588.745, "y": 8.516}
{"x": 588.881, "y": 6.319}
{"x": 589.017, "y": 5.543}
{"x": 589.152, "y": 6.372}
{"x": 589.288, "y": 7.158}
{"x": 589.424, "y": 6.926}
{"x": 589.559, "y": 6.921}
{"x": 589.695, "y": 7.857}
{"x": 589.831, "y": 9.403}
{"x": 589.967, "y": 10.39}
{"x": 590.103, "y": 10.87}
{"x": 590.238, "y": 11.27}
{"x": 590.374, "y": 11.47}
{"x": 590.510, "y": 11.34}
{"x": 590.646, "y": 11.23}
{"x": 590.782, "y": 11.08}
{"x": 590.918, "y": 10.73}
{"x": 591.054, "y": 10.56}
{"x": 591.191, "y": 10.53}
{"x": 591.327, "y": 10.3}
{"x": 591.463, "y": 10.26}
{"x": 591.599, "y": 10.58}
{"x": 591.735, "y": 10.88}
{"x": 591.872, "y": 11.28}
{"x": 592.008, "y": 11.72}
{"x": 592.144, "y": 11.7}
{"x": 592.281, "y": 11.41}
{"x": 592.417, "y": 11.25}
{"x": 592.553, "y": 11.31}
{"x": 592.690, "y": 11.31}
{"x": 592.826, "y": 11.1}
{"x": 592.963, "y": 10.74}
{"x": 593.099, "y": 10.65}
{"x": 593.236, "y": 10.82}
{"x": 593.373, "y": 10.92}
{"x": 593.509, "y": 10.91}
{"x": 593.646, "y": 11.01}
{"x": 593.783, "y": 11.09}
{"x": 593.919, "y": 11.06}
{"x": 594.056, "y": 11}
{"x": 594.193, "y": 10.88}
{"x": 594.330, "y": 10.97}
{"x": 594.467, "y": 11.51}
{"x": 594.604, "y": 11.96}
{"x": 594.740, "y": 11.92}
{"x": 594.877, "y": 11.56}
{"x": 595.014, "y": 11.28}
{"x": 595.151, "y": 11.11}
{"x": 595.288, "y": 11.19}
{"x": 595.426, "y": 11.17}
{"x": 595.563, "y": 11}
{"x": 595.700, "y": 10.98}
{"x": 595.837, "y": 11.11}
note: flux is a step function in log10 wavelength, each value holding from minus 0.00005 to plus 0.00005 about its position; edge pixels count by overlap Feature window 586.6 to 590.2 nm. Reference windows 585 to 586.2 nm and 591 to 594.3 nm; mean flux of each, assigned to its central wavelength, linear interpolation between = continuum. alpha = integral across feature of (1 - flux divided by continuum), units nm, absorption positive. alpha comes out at 0.46 nm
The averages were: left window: 11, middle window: 9.58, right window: 11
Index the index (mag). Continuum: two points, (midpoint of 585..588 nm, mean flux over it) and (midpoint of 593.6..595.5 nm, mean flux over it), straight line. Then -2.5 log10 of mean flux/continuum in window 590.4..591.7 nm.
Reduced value 0.04 mag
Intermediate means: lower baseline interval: 11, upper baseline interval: 11.3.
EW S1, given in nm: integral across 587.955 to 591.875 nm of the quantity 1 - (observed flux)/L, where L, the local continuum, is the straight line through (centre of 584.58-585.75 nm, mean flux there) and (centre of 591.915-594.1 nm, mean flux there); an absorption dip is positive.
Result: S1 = 0.500 nm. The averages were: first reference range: 10.9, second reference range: 11.1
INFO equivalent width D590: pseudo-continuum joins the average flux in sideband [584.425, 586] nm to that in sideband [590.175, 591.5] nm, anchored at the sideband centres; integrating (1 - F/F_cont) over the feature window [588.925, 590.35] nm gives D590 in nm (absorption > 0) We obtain 0.33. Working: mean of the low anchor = 10.9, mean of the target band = 8.34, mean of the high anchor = 10.9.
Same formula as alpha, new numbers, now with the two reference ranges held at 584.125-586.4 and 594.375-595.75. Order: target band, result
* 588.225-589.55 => 0.38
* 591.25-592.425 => 0.02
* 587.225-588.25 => 0.02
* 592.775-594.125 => 0.05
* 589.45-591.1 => 0.15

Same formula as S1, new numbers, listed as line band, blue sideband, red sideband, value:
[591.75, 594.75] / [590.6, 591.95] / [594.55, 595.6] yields -0.028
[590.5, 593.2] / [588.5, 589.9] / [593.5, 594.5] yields -0.441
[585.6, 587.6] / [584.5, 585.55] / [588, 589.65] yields -0.253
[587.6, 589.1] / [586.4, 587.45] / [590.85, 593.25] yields 0.223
